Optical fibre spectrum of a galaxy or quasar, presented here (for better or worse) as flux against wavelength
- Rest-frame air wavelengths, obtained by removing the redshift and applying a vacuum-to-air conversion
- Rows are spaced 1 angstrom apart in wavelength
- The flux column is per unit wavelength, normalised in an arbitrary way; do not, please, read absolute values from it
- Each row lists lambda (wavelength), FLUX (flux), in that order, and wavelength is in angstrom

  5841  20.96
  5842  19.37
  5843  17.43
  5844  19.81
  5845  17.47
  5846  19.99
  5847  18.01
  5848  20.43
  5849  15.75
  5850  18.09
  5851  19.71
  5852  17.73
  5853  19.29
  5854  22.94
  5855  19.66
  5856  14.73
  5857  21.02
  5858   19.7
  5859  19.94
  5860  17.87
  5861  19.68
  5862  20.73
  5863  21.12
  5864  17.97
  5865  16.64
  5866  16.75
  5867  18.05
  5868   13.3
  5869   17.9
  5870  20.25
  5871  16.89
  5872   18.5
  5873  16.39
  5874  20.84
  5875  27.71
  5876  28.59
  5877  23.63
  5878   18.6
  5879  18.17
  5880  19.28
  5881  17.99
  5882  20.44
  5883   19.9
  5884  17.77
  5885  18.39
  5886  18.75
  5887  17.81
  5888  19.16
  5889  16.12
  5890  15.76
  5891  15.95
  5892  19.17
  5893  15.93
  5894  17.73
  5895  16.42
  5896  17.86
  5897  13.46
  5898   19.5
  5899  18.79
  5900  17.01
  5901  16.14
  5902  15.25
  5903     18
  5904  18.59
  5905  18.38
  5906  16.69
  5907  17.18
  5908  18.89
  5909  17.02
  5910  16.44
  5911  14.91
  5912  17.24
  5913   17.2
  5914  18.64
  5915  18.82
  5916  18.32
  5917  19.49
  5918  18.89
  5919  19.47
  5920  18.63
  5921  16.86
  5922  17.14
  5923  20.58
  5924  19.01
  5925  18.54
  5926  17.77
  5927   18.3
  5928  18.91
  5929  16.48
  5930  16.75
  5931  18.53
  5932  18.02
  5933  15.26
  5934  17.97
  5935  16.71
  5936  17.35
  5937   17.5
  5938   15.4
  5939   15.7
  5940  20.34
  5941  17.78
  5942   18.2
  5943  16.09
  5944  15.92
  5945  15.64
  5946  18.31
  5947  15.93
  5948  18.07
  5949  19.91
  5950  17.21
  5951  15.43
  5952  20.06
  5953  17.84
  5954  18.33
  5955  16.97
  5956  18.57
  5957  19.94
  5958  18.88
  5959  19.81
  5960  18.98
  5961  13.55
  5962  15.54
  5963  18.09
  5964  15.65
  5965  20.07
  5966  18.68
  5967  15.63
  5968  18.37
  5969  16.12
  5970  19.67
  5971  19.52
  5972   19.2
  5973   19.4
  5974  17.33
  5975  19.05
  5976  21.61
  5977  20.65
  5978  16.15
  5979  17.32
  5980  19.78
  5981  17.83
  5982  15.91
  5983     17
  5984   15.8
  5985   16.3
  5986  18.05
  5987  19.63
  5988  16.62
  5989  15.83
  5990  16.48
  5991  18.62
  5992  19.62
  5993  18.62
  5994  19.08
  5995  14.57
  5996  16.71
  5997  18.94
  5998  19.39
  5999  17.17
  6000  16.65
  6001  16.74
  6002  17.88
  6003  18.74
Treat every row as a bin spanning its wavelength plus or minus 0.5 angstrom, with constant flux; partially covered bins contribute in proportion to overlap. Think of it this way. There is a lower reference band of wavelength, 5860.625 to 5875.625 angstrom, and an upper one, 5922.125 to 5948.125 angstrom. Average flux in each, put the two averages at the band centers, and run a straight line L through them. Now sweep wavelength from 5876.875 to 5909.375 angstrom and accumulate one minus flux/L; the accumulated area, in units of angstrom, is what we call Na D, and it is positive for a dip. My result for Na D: 1.0 angstrom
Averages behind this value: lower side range 18.9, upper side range 17.5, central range 17.8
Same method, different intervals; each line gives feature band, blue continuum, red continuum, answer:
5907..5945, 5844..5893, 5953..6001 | 1.5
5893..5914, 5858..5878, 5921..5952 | 1.6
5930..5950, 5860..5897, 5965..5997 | 1.1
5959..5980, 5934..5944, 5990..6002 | -0.7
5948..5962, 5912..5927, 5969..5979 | 0.6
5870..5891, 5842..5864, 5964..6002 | -0.7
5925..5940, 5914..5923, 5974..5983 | 1.0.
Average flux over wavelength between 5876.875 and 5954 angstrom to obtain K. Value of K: 17.7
